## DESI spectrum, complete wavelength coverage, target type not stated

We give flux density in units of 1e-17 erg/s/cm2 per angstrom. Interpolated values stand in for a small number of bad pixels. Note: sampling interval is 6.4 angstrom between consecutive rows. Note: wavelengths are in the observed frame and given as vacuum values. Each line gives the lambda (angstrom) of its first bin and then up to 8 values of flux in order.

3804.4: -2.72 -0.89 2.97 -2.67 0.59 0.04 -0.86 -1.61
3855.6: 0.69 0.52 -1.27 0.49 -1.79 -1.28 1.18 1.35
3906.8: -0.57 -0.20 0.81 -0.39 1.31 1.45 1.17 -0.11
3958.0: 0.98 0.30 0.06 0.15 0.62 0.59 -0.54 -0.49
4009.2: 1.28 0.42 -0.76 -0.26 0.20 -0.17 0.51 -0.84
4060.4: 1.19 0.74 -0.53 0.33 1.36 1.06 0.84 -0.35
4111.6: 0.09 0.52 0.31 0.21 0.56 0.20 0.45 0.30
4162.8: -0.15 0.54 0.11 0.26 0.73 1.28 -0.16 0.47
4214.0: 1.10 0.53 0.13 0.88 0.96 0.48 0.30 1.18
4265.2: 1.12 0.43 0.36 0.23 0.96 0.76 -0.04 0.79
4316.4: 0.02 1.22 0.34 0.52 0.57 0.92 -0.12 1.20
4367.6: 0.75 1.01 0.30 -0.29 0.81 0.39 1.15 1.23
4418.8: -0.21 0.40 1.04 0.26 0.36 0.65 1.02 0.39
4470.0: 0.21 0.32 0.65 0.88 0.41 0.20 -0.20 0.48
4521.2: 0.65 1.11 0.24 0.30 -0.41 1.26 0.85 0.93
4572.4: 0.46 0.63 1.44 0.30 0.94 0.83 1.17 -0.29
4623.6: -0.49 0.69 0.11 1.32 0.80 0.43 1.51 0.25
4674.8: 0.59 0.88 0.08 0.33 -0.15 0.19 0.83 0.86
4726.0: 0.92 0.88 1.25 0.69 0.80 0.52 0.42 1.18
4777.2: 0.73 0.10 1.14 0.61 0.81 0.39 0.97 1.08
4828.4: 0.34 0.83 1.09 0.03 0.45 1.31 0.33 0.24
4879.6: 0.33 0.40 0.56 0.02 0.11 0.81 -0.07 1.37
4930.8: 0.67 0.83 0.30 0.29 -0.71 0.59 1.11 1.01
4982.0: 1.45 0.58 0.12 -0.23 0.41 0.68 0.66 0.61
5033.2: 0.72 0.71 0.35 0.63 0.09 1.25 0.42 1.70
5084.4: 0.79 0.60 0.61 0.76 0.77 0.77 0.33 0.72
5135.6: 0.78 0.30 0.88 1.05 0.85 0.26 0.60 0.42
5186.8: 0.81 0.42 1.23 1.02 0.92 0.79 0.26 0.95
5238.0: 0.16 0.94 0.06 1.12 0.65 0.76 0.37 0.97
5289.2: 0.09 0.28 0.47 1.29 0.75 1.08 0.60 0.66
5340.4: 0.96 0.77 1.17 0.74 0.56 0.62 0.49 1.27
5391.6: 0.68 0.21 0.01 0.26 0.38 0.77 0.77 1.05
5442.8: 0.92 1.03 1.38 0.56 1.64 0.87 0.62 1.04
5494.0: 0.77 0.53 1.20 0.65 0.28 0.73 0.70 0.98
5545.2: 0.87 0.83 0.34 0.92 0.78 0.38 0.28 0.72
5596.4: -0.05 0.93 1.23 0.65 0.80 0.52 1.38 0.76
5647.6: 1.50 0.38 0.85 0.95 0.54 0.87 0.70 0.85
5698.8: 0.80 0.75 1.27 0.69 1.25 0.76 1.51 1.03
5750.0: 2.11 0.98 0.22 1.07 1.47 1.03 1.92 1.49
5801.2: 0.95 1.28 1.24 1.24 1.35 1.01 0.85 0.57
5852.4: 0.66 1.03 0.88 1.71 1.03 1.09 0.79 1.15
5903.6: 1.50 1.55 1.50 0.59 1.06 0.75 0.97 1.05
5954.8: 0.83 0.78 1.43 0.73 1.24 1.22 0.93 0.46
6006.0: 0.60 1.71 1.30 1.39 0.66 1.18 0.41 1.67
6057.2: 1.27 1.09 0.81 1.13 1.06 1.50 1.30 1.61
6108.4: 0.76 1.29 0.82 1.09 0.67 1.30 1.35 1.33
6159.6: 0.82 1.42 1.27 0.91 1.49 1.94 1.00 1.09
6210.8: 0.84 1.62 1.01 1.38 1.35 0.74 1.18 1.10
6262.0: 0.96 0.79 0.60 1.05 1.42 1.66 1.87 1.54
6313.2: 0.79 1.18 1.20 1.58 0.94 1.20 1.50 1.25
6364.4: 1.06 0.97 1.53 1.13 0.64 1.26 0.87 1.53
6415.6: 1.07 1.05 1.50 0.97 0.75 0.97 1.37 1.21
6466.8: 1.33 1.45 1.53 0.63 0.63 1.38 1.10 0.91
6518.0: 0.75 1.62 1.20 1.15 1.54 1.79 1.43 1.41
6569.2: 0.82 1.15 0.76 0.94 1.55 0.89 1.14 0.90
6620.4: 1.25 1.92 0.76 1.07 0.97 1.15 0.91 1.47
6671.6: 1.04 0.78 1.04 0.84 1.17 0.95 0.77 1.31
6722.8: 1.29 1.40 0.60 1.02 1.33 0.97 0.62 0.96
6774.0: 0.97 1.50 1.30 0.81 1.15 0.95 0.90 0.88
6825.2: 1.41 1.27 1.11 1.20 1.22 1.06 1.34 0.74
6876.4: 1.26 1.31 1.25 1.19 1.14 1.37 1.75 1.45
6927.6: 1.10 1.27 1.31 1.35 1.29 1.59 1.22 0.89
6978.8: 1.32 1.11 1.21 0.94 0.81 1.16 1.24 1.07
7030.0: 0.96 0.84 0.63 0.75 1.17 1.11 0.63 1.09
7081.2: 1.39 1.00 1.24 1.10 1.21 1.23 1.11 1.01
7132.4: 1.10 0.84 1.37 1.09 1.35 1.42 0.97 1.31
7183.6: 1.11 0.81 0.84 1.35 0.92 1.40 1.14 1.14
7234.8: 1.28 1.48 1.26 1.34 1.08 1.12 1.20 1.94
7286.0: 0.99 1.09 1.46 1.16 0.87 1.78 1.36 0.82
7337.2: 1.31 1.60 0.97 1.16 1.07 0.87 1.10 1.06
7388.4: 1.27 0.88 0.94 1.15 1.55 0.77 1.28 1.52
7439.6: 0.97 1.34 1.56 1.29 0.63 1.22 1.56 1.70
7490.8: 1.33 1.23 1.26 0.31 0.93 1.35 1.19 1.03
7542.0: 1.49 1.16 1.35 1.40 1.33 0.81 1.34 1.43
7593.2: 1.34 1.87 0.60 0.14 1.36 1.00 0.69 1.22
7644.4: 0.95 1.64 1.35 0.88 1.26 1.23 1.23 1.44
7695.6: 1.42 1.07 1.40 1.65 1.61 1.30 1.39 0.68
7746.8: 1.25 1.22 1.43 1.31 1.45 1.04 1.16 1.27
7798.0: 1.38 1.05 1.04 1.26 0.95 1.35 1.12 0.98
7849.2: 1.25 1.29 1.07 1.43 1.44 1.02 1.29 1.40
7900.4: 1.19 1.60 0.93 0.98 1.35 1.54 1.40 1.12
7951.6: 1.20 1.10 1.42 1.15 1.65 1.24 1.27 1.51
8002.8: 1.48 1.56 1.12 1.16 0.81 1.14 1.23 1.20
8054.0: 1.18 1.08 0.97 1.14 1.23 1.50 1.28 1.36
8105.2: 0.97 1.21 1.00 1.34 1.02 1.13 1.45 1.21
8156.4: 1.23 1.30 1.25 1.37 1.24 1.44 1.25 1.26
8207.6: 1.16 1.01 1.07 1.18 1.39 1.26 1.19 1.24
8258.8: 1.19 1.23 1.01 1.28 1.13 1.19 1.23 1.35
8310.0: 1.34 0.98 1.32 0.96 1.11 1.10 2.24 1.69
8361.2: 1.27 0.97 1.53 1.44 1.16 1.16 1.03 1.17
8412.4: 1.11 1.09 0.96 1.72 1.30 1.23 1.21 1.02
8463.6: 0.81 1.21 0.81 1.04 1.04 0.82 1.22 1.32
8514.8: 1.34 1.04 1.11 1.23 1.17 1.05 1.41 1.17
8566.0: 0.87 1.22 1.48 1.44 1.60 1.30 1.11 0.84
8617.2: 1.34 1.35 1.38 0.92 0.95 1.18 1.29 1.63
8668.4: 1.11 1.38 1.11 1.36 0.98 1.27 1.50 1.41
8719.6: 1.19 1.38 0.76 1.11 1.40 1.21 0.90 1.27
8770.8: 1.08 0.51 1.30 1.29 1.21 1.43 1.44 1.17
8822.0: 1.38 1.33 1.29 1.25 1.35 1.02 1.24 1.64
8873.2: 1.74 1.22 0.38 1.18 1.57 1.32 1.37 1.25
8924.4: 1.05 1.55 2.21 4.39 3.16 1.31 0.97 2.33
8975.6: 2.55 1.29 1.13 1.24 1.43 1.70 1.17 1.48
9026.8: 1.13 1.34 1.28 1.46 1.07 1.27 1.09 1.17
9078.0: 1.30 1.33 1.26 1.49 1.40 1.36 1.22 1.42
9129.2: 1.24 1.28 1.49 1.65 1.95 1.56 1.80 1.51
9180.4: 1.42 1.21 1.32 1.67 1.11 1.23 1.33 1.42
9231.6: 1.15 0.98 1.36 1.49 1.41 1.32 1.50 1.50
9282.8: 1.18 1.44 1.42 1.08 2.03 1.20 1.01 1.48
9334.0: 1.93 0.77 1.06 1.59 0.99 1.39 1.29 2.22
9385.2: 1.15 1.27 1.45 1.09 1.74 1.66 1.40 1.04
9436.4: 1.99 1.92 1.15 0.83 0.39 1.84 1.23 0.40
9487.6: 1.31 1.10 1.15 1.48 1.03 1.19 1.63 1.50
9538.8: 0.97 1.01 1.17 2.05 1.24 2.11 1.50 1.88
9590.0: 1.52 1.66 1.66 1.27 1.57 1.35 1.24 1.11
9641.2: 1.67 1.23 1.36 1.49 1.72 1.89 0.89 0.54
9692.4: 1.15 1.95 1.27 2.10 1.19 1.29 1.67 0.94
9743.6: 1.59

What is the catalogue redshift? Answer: 0.363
